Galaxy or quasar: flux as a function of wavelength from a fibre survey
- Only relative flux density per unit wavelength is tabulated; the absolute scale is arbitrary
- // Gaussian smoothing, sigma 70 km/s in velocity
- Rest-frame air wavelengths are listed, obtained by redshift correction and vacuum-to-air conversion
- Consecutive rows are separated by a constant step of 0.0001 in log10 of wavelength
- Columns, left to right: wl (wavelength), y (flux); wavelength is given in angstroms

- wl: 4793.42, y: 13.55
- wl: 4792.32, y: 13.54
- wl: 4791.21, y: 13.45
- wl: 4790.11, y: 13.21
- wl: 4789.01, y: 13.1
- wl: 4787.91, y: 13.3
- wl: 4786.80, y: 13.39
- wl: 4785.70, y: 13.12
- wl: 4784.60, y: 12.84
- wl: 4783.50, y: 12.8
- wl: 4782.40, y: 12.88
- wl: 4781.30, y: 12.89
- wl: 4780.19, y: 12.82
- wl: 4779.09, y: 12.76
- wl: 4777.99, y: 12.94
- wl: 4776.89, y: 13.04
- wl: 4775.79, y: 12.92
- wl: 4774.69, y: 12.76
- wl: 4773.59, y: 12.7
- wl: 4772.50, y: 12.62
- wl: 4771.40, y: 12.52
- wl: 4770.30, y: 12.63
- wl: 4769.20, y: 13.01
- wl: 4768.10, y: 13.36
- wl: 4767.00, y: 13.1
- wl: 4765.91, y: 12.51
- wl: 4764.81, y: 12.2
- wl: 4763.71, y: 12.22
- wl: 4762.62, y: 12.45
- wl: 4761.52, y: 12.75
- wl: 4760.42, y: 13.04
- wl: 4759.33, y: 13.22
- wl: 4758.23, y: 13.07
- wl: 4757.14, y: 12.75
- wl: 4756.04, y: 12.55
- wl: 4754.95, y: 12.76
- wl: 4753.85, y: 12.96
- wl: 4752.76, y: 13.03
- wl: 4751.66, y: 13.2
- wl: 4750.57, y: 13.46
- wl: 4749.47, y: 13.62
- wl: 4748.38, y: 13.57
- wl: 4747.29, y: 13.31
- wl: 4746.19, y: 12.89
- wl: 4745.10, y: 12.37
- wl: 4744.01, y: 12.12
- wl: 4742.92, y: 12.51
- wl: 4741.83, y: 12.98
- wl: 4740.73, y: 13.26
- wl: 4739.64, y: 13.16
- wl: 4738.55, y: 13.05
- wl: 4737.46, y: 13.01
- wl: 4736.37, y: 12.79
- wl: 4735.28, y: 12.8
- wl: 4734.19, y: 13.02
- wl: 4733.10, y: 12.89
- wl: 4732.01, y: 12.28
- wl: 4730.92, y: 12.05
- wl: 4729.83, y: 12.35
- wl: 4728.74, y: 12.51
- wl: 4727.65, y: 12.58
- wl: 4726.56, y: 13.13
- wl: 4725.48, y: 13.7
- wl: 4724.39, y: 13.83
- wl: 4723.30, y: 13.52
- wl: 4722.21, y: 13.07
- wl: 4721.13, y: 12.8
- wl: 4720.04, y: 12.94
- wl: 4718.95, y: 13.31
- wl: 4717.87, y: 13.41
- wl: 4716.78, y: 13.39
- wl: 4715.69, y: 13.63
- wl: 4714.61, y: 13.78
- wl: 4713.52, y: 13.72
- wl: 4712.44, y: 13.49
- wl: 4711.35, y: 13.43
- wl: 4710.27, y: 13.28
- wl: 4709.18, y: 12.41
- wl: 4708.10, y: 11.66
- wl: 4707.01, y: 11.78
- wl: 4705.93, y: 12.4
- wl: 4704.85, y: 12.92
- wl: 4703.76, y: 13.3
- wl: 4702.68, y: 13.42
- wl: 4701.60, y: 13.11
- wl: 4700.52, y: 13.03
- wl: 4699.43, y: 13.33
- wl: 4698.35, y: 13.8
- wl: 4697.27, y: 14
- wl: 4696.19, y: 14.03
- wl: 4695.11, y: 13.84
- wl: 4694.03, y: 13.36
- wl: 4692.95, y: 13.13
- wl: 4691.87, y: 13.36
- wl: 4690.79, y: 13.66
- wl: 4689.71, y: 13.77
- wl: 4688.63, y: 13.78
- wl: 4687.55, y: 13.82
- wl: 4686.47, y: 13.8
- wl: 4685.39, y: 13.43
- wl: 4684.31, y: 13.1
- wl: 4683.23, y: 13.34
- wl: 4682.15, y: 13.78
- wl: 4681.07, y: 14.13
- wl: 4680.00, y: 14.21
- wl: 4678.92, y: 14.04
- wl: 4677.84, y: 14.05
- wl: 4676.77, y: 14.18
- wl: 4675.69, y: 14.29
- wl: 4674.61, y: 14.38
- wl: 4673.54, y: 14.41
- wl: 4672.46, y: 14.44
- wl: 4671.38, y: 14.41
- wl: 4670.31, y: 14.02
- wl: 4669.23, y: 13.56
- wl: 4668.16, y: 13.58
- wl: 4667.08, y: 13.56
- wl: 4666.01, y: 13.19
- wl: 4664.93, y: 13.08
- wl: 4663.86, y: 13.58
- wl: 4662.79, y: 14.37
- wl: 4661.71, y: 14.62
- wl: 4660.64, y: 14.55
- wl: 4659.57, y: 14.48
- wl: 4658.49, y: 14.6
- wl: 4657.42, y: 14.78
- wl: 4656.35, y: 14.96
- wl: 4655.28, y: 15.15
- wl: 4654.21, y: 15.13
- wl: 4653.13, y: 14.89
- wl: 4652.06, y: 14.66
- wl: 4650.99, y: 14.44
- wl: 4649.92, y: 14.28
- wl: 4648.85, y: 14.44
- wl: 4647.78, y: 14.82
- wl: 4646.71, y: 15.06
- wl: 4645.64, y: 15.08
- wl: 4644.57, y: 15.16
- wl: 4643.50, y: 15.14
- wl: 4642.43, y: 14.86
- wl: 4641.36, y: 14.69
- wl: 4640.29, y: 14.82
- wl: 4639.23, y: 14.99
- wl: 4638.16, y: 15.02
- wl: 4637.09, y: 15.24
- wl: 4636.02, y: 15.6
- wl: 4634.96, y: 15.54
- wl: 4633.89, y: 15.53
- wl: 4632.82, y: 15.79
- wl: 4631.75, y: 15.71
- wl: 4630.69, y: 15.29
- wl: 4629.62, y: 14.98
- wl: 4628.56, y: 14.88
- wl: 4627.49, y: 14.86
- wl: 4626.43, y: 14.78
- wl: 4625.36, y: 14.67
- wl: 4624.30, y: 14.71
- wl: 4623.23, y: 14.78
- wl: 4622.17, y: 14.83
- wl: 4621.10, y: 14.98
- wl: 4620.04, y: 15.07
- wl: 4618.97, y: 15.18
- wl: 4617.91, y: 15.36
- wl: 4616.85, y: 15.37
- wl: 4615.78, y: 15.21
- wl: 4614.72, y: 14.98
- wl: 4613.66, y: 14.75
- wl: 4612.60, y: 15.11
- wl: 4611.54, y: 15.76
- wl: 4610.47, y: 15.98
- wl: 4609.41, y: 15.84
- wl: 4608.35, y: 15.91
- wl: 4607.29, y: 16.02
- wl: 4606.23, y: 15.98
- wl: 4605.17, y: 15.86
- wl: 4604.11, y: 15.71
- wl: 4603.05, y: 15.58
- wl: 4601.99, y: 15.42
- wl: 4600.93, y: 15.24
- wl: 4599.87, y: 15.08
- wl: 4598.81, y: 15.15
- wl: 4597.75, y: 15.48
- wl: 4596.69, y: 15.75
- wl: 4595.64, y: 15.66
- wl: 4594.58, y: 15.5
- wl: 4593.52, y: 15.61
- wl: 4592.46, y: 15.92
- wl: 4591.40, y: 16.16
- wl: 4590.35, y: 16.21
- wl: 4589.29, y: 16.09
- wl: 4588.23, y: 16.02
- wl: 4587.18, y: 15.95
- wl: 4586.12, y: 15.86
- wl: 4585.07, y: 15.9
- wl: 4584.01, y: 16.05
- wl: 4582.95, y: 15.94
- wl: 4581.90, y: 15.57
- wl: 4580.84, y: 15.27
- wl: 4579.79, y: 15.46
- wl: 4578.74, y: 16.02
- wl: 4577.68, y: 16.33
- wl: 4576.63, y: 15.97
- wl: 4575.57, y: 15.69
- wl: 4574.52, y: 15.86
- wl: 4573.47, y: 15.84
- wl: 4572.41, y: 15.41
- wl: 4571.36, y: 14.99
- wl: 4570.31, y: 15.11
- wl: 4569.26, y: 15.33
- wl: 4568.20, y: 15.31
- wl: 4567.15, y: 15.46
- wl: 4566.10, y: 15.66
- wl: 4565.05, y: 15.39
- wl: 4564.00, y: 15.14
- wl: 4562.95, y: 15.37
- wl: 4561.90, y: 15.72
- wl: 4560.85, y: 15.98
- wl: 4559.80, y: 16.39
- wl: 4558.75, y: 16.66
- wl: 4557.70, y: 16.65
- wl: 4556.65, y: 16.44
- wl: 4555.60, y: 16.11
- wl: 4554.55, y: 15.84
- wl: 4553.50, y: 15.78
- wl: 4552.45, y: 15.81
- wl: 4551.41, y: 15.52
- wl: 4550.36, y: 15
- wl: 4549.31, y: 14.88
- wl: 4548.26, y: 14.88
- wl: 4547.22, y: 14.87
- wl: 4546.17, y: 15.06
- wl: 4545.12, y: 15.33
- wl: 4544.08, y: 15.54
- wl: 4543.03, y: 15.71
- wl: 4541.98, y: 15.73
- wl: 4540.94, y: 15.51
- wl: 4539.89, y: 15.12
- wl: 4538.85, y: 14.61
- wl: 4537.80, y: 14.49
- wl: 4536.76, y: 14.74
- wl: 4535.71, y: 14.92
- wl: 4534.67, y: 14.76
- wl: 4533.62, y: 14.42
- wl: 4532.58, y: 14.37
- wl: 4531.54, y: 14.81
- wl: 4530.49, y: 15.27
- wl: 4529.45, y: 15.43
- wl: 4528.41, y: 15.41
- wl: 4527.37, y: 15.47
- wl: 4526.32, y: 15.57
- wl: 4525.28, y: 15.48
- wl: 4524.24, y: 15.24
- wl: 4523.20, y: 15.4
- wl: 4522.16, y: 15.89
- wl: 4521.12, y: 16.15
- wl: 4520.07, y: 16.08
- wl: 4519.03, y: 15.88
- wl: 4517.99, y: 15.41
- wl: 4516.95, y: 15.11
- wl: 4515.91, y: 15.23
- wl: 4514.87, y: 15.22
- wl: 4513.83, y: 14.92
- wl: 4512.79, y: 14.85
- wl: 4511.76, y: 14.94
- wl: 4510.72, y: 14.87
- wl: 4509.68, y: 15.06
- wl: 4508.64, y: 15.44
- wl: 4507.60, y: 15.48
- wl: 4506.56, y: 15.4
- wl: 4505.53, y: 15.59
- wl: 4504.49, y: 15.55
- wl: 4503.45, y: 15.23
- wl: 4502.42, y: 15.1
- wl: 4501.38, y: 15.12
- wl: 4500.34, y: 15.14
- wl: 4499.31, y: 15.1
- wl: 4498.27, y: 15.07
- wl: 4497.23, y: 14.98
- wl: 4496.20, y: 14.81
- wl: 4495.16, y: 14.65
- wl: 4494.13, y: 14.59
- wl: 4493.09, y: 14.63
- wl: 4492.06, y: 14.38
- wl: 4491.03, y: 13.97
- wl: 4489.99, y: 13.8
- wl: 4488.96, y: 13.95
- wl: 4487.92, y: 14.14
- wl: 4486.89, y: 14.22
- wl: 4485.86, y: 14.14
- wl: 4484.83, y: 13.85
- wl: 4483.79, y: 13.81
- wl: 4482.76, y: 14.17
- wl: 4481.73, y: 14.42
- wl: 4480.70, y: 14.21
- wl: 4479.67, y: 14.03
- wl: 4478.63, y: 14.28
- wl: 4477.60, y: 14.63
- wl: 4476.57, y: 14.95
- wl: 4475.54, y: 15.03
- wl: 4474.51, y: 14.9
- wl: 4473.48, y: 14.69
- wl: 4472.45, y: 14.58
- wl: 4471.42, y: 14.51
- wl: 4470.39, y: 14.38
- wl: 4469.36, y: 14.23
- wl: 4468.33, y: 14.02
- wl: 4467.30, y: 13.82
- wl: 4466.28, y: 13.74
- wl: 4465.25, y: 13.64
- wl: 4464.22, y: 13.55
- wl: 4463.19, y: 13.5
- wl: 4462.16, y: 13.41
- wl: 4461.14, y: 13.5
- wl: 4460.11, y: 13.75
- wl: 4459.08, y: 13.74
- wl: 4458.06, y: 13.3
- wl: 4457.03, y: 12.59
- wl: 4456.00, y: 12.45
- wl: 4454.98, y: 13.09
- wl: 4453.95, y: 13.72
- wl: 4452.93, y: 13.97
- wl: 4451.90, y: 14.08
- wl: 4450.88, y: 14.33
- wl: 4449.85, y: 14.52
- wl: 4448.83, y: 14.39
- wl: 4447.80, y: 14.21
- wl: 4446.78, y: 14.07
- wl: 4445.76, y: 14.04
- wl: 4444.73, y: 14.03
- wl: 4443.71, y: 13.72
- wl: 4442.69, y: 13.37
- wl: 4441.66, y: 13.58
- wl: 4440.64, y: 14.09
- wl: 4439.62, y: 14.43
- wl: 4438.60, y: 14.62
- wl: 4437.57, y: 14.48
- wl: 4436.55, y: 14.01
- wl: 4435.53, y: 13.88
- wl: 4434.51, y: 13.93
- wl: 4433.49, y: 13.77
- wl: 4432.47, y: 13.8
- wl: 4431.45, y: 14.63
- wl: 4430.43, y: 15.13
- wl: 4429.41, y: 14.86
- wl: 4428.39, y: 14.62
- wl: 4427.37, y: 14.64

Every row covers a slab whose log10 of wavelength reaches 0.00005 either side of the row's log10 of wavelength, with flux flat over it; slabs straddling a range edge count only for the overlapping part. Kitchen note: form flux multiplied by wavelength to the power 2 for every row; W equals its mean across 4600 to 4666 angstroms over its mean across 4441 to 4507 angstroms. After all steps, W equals 1.1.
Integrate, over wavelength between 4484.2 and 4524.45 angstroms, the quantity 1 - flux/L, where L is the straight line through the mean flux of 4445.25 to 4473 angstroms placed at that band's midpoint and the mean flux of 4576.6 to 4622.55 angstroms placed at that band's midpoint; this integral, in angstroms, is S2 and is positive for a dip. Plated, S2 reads -1.6 angstroms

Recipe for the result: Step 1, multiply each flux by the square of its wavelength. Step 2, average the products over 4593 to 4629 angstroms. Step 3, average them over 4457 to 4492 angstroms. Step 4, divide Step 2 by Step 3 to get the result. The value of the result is 1.16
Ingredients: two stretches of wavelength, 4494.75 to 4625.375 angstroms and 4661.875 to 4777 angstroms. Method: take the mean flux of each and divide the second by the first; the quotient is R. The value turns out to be 0.9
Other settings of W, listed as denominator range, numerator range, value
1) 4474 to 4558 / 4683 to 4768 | 0.95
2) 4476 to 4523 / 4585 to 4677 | 1.07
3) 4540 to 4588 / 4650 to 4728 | 0.92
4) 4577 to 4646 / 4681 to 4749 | 0.89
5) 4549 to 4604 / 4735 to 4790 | 0.89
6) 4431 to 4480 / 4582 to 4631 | 1.18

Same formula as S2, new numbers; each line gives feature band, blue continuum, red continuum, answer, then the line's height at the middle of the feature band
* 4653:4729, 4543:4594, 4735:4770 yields 1.1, 13.8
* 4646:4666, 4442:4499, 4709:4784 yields -1.8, 13.3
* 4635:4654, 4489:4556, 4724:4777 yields -1.3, 13.9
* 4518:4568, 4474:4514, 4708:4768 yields -3.8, 14.4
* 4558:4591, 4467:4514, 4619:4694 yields -2.7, 14.6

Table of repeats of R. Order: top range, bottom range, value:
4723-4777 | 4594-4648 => 0.84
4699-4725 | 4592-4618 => 0.84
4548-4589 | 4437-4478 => 1.12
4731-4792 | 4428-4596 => 0.87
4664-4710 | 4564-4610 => 0.86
